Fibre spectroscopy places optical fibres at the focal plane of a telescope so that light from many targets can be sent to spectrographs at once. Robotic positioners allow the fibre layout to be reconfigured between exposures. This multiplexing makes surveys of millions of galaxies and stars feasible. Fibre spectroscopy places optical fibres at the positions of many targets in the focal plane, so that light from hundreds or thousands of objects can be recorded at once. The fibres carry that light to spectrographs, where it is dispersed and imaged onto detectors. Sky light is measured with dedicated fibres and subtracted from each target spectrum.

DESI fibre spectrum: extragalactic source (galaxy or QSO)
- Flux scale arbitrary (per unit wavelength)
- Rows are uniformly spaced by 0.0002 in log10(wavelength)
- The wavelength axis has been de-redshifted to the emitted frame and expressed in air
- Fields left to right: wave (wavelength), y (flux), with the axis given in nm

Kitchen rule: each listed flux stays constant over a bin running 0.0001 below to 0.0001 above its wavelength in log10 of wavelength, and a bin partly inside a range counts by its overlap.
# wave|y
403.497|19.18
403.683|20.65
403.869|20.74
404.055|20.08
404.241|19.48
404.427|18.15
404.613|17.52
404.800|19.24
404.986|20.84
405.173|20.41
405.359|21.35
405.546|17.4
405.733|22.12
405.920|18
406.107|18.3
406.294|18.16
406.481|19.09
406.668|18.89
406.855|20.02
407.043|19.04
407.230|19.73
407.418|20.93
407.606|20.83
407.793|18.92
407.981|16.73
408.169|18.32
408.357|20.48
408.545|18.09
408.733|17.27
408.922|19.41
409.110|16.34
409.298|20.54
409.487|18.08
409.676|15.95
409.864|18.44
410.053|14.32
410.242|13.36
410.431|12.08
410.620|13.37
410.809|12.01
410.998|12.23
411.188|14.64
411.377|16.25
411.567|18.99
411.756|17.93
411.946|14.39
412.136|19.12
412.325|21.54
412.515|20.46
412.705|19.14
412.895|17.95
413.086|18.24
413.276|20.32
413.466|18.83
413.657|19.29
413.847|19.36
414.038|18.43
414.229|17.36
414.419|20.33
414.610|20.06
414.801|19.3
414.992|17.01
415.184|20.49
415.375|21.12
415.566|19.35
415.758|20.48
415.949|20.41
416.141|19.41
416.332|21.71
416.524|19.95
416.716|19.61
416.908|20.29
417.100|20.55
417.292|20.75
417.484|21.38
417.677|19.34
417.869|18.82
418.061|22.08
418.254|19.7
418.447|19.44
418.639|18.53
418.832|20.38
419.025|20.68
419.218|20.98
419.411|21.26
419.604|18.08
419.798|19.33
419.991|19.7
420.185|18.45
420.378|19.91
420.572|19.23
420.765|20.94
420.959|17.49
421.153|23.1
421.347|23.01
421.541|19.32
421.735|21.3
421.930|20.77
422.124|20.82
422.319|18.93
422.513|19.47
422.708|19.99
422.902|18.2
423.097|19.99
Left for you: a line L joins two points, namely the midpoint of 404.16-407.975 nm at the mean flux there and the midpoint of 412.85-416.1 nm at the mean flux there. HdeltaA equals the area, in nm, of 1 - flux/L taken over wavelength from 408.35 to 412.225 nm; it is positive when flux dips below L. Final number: 0.621 nm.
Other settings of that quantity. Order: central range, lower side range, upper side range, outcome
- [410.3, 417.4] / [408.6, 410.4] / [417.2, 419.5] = 0.07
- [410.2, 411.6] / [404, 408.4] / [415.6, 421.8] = 0.41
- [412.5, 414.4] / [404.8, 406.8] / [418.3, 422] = 0.08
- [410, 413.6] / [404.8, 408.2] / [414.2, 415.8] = 0.53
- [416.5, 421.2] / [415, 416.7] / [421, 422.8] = 0.10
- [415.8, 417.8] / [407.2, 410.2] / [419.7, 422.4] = -0.08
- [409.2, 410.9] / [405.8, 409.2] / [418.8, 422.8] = 0.33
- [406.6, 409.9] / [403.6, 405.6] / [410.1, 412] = -0.40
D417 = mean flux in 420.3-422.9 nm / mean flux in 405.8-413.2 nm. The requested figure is 1.15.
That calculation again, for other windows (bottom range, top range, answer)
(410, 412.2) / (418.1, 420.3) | 1.33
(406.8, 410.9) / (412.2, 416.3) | 1.12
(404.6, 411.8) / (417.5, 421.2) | 1.11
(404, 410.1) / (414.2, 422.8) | 1.06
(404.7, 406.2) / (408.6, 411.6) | 0.80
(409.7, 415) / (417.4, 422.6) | 1.16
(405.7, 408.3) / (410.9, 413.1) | 0.91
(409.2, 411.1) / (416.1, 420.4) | 1.33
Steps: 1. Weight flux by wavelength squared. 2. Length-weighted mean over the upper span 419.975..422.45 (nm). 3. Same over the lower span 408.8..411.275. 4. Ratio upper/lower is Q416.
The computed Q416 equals 1.4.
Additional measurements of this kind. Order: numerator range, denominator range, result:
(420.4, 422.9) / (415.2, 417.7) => 1.02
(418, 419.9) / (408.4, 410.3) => 1.21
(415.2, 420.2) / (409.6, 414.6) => 1.20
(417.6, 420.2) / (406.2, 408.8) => 1.10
